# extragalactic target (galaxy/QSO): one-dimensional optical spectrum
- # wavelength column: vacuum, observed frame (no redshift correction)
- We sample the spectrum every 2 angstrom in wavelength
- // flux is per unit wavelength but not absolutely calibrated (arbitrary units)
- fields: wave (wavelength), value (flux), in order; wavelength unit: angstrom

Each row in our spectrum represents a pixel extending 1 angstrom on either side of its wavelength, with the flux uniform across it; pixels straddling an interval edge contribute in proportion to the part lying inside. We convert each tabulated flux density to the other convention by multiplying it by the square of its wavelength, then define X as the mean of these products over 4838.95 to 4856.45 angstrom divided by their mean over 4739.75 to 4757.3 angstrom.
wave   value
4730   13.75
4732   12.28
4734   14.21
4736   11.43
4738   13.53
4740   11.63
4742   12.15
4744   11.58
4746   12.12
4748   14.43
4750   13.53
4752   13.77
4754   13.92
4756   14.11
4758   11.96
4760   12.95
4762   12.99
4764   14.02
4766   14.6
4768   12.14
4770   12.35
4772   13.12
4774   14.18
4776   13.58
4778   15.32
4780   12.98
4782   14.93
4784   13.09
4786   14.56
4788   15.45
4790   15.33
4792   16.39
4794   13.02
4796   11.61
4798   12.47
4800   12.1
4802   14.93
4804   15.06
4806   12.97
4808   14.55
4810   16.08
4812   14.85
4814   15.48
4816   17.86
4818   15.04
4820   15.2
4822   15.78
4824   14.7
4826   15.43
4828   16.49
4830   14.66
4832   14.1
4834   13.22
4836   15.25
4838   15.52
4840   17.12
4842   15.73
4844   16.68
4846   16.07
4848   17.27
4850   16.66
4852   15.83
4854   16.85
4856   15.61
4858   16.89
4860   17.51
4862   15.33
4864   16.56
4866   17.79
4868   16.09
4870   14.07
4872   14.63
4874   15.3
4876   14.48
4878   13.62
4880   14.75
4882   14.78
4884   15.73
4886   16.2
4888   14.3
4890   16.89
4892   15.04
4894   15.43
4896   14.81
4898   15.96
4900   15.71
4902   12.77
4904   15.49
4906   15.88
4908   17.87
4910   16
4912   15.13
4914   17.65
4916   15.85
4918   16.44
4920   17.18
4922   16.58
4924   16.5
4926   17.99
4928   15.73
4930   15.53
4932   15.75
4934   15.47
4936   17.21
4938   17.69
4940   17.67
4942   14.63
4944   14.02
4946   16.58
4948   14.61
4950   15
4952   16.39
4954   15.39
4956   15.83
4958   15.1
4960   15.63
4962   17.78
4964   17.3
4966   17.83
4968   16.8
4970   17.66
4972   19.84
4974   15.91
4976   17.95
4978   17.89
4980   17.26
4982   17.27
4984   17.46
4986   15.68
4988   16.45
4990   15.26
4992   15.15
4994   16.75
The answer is 1.31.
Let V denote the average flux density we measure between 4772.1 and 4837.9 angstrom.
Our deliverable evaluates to 14.6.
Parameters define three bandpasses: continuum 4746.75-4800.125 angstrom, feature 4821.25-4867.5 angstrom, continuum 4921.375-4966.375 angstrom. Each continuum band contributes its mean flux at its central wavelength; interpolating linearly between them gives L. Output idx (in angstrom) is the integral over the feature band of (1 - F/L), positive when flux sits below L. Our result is -3.9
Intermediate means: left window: 13.7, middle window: 16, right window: 16.2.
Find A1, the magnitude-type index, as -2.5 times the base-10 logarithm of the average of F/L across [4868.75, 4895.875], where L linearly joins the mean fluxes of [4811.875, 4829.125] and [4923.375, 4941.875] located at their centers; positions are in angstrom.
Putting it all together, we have 0.08 mag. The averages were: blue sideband 15.7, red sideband 16.5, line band 15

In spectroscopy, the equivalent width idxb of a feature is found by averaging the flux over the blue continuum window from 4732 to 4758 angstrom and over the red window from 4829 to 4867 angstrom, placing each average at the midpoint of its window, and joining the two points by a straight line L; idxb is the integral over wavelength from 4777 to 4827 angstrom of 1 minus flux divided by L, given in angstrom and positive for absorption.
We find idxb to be 0.2 angstrom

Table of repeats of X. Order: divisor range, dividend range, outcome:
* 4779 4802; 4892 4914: 1.18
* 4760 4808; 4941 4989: 1.29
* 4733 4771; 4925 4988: 1.38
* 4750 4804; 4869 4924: 1.19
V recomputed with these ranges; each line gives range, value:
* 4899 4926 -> 16.2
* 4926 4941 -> 16.5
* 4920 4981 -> 16.5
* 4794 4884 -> 15.3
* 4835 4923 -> 15.8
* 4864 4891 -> 15.3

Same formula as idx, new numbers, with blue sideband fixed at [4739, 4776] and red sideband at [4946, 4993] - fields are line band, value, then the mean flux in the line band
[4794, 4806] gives 0.5 angstrom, 13.2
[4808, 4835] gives -2.1 angstrom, 15.3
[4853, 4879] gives -1.5 angstrom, 15.7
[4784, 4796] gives -0.8 angstrom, 14.5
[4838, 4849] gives -1.5 angstrom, 16.5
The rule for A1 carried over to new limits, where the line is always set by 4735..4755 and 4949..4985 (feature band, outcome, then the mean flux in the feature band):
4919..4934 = -0.02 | 16.4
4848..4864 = -0.11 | 16.4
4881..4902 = 0.01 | 15.4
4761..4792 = -0.05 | 14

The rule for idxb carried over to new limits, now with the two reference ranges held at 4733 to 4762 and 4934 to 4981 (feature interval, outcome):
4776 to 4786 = -0.40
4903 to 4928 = -1.03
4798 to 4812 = -0.24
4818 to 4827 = -0.63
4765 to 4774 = 0.11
